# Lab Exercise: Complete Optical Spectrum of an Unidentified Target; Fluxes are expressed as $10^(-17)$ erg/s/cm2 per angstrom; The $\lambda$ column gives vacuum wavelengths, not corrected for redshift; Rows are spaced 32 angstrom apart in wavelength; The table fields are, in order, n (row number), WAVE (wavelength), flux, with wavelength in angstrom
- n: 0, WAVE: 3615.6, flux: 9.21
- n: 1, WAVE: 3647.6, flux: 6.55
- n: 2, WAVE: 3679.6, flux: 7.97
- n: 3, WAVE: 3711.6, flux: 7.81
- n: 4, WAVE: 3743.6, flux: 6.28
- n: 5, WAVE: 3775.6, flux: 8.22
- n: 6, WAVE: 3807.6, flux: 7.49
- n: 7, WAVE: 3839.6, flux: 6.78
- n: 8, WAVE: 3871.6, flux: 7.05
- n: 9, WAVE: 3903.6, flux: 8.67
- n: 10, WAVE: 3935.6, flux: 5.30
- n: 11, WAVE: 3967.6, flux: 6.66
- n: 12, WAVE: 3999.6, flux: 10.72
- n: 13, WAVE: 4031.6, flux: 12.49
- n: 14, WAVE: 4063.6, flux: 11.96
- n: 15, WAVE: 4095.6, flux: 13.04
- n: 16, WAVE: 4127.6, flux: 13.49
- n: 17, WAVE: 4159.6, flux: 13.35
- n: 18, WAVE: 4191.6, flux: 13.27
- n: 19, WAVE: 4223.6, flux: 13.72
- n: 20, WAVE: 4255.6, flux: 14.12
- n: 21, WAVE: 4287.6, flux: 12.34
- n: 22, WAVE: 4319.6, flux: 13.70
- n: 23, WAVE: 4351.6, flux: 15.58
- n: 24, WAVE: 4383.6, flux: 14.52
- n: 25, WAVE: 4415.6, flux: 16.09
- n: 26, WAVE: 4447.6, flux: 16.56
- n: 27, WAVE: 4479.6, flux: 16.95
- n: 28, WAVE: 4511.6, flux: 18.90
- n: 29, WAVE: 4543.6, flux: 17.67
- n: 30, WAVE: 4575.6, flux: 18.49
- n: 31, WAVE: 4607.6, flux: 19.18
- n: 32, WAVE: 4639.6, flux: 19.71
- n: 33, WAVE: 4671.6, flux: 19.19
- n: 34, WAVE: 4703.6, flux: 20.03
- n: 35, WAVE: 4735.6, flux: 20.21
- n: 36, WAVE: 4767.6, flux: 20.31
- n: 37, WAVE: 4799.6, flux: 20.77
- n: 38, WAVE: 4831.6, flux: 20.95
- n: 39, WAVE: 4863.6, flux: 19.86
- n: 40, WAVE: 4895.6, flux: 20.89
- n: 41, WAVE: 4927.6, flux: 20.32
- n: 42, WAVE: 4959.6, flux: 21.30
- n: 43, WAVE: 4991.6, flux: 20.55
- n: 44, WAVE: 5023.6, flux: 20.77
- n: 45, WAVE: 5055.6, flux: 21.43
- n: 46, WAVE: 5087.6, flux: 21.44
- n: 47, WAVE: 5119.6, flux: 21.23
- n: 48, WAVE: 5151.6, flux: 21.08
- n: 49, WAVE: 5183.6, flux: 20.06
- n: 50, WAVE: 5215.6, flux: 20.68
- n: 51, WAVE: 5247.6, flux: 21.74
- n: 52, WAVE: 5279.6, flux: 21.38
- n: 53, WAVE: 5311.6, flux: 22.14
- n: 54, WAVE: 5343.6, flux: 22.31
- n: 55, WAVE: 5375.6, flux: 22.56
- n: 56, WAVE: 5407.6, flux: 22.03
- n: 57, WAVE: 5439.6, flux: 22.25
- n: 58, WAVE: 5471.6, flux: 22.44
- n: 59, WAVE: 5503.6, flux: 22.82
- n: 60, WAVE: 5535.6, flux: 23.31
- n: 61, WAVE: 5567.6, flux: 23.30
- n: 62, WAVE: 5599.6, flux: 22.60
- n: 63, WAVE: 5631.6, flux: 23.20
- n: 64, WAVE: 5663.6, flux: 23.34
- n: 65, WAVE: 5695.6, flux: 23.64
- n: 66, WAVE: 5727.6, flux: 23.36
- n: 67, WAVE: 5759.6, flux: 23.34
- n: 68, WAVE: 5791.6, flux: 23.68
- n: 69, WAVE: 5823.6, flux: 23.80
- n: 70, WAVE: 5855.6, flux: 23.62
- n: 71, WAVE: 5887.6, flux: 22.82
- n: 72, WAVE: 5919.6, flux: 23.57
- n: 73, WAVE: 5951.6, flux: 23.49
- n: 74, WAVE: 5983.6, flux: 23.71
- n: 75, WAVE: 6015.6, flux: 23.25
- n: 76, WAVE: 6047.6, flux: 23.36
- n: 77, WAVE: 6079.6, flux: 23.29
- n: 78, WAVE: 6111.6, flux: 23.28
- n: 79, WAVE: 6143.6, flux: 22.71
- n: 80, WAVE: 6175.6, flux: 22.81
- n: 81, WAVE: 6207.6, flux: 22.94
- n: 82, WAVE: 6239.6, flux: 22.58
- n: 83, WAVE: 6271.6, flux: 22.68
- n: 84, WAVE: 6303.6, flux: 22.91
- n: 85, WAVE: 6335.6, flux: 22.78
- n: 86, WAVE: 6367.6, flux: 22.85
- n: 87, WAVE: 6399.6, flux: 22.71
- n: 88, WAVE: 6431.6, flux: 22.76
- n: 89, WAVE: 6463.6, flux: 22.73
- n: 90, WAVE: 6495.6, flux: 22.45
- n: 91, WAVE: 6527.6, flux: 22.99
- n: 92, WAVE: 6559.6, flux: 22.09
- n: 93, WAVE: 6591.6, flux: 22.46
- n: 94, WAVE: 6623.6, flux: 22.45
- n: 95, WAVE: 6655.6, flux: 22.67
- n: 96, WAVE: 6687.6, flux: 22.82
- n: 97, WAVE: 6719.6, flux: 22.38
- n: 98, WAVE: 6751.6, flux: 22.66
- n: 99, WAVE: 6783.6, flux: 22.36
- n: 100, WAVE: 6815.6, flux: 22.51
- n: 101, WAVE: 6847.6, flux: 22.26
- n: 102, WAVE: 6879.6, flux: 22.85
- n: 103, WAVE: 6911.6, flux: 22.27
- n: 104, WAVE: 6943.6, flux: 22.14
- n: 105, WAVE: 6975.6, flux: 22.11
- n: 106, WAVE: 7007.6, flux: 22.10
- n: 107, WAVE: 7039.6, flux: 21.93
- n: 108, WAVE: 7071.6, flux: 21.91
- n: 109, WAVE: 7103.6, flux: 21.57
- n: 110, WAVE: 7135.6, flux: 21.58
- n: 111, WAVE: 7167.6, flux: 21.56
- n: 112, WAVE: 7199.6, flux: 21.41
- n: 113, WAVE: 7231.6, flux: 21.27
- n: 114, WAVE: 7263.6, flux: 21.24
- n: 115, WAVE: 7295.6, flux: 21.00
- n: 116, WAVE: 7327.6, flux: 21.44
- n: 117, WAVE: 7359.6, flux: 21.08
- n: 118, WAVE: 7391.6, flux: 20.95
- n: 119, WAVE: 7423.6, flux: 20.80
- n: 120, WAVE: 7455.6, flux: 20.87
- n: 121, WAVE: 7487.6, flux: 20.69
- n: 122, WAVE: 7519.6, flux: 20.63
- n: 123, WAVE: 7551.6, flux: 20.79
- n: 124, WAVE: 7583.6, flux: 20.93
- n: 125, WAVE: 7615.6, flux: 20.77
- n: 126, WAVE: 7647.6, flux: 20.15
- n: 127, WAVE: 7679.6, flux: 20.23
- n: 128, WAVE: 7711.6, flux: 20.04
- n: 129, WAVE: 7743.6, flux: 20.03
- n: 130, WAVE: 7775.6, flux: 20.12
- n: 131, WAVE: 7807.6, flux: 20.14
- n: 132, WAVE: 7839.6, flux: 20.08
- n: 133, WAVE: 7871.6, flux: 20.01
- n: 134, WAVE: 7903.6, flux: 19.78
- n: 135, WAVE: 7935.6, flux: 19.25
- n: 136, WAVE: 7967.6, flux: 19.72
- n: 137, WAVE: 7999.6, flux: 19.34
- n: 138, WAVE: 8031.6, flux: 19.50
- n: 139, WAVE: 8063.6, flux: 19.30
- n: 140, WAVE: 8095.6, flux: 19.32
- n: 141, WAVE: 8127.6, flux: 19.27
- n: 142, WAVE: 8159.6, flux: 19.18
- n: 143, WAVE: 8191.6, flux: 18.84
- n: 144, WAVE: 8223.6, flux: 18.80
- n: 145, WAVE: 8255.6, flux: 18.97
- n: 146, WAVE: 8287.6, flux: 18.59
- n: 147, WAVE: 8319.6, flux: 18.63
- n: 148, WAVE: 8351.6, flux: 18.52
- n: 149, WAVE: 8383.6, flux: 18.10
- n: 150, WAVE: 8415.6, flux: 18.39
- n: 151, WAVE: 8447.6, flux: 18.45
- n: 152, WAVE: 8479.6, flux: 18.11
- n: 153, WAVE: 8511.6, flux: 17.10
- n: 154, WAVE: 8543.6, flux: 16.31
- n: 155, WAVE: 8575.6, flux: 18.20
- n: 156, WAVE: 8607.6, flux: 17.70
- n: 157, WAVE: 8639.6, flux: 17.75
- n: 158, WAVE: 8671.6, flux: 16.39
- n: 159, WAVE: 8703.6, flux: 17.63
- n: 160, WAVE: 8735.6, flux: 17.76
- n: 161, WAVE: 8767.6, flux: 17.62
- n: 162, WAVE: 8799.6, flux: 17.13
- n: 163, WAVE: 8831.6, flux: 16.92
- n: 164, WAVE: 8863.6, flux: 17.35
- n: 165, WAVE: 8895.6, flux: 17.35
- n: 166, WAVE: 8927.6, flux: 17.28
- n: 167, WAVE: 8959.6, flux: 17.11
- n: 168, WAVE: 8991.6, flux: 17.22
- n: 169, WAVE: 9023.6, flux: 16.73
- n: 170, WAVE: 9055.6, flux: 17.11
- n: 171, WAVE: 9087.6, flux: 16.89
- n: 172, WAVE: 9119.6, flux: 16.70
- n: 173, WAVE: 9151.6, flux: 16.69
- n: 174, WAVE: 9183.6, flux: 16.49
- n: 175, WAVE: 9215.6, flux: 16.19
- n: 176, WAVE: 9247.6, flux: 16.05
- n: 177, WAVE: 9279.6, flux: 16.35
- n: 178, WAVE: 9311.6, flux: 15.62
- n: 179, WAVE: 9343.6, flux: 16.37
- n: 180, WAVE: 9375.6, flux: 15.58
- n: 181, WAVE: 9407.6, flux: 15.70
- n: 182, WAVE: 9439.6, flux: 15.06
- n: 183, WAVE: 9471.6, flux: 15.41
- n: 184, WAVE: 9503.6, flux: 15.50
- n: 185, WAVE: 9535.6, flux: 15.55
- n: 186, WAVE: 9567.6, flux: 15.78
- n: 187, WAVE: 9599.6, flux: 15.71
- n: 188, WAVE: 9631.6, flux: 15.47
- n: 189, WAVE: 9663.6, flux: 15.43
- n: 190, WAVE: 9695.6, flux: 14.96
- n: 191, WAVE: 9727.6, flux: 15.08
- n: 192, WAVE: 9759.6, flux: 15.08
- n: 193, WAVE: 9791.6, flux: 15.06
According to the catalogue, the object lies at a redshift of 0.00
